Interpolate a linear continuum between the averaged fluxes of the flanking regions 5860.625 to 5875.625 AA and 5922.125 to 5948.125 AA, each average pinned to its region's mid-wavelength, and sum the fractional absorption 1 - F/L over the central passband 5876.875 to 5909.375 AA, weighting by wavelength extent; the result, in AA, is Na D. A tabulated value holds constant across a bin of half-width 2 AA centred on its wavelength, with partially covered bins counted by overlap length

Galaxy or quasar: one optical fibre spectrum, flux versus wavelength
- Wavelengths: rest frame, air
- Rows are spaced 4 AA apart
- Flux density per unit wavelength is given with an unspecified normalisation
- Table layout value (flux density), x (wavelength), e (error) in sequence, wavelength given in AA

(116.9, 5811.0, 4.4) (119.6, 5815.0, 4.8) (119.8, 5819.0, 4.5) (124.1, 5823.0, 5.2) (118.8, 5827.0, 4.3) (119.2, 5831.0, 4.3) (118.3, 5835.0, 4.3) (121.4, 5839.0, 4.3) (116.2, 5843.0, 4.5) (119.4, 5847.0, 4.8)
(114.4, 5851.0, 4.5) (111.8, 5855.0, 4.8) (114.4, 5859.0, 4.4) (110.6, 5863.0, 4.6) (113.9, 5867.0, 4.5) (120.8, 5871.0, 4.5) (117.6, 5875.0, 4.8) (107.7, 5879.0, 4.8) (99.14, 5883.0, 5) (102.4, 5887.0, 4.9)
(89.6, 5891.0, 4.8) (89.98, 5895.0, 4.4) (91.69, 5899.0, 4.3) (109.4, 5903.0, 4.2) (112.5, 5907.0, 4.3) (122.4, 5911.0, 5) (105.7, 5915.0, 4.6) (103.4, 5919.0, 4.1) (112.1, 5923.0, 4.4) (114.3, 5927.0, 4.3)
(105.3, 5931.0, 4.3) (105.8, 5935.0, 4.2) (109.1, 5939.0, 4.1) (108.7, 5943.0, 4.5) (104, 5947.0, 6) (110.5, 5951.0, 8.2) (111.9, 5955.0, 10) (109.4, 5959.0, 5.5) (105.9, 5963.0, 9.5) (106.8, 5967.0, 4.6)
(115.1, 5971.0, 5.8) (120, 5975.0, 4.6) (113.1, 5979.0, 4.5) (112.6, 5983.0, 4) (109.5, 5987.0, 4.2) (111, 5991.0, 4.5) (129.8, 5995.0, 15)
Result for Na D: 3.52 AA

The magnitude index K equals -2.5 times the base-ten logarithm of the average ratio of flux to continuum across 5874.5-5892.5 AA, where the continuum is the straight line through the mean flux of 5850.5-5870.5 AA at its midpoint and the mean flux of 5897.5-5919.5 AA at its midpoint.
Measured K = 0.09 mag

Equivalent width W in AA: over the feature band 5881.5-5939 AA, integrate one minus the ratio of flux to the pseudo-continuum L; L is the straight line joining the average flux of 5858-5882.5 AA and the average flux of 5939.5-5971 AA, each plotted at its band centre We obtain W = 3.3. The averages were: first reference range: 113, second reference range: 109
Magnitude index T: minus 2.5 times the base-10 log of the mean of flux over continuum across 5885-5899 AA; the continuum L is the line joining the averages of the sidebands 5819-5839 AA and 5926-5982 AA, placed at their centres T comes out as 0.22 mag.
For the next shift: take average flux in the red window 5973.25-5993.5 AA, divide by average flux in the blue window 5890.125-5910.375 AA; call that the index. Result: 1.13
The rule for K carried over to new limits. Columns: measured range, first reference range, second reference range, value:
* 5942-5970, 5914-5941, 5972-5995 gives 0.03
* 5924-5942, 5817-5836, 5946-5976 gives 0.04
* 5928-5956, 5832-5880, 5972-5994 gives 0.06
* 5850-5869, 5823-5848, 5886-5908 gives -0.02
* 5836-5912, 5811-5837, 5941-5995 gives 0.07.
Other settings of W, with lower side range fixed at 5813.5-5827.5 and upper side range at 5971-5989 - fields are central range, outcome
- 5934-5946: 0.82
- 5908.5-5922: 0.70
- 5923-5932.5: 0.46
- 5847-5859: 0.51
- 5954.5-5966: 0.63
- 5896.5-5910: 1.37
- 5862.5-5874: 0.28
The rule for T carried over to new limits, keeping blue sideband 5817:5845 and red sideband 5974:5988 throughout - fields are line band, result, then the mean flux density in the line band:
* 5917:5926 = 0.07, 108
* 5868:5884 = 0.05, 112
